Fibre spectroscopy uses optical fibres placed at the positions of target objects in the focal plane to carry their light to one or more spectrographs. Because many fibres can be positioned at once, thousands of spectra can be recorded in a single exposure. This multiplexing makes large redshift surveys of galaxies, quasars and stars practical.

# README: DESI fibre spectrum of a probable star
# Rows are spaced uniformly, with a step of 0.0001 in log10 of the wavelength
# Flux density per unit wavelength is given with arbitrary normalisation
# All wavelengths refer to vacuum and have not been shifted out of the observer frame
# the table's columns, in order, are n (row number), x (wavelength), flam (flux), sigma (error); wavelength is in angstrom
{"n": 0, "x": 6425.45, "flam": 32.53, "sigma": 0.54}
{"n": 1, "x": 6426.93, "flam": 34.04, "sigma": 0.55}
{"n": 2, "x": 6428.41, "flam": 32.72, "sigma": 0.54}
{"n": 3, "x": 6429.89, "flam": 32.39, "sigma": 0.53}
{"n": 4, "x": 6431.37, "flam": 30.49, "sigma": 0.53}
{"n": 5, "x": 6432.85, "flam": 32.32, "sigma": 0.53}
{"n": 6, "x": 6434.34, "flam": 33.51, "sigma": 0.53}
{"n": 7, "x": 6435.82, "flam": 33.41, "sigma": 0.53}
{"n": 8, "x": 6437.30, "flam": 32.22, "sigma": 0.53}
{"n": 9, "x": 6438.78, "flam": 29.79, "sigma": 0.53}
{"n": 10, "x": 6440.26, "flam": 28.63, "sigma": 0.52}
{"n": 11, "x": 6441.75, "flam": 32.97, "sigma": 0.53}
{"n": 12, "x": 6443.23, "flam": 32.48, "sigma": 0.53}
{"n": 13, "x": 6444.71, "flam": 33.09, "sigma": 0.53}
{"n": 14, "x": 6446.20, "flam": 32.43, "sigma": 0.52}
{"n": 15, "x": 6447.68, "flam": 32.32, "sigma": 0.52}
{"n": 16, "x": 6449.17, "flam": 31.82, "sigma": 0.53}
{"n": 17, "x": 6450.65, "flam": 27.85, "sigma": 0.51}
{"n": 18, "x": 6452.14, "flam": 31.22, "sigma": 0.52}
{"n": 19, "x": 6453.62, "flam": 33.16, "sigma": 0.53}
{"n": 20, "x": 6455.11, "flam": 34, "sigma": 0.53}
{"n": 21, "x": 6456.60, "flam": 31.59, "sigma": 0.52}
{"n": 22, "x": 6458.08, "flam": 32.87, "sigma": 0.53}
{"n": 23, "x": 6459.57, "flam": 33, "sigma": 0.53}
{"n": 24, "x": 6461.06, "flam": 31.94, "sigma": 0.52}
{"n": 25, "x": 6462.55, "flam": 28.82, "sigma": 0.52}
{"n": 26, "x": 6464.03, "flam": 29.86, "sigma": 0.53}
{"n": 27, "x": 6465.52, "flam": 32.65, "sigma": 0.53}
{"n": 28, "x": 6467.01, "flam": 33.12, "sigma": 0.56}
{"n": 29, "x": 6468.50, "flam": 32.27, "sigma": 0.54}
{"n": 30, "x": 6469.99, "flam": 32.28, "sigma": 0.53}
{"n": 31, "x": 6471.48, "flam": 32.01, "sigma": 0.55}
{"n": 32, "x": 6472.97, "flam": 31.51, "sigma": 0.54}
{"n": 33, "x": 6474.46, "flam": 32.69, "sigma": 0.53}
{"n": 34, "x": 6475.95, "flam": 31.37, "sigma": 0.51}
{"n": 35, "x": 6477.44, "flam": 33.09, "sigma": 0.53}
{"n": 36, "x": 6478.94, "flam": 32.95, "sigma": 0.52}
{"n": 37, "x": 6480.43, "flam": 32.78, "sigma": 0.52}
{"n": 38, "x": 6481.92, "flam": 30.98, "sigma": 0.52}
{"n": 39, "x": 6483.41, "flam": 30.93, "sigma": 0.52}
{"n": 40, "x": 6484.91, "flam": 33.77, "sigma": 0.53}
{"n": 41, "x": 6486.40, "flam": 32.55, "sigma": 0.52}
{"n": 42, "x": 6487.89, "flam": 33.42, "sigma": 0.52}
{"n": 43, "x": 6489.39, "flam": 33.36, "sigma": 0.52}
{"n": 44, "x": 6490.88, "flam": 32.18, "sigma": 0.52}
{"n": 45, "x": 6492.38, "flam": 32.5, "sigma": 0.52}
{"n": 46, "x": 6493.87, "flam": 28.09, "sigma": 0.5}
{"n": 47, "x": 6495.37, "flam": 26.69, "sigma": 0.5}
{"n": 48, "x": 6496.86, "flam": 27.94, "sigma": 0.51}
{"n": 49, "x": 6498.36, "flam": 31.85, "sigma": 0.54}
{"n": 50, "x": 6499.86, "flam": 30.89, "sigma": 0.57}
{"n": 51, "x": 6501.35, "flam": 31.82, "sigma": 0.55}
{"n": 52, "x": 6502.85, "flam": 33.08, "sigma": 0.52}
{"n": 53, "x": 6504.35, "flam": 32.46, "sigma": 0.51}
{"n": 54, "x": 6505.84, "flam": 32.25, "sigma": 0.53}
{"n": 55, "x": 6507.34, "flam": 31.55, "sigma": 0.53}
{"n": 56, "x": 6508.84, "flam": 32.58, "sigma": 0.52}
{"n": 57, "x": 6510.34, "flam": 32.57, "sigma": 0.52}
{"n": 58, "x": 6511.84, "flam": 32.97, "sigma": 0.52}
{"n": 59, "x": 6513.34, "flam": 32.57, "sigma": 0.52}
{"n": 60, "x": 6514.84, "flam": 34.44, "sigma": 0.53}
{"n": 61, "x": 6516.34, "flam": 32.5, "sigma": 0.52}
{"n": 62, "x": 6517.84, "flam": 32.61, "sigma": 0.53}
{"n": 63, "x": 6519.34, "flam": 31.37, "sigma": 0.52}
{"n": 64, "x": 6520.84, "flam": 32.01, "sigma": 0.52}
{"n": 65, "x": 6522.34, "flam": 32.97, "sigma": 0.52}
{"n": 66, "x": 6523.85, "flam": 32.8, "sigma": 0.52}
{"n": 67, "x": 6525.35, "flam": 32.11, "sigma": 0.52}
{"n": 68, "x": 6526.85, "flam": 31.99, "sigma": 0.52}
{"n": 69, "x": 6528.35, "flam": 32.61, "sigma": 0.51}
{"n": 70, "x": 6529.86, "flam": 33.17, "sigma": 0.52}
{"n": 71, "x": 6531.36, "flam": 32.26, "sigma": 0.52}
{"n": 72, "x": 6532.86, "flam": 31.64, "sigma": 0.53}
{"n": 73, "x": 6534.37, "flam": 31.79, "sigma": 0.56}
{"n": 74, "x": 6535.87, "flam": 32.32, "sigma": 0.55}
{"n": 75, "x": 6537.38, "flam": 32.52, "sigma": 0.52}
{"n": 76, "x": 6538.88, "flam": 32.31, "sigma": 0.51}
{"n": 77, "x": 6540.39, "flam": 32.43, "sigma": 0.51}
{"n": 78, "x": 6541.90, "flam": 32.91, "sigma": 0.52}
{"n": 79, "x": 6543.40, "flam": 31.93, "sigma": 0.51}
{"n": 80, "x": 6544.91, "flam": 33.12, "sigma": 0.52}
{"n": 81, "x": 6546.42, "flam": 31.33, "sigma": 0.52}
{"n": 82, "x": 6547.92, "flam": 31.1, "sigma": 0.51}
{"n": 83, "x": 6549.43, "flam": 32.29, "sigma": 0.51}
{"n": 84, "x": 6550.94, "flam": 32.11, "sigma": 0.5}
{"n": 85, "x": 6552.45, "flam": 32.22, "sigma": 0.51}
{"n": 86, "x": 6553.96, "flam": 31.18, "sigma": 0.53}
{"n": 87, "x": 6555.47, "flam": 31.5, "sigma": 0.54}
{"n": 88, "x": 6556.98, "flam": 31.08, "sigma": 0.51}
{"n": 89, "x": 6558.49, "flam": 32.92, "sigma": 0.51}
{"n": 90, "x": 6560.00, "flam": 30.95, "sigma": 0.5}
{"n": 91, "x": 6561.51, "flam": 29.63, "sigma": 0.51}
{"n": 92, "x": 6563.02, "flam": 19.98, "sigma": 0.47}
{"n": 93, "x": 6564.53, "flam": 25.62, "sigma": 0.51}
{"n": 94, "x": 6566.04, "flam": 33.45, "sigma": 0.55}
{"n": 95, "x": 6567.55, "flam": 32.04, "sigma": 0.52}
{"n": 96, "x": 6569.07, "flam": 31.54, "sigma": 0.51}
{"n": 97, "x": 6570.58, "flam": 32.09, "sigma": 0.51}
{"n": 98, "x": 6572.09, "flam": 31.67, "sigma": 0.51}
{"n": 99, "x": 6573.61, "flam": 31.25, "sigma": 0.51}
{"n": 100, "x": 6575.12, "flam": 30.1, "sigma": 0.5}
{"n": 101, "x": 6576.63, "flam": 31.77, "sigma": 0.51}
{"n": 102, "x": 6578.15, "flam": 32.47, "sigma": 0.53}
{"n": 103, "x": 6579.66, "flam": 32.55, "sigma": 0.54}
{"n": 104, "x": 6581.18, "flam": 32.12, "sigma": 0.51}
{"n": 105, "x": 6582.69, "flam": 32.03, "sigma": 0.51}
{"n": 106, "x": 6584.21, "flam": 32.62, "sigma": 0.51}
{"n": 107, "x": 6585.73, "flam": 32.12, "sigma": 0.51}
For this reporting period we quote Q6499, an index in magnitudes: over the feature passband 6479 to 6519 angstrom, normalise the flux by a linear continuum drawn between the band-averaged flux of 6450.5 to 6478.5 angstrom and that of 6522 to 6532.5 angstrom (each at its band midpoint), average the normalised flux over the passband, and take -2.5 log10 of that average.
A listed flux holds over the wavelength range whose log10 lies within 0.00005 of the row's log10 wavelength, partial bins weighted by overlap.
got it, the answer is 0.01 mag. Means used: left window 31.9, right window 32.5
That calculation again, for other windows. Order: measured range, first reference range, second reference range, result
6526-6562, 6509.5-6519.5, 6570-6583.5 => 0.01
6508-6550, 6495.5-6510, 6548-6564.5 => -0.05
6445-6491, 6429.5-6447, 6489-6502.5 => -0.03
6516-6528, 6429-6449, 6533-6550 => -0.01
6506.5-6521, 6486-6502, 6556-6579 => -0.06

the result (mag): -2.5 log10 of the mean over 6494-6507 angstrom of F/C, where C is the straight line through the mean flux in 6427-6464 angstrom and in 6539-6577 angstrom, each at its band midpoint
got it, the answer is 0.02 mag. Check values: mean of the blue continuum 31.9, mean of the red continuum 31.1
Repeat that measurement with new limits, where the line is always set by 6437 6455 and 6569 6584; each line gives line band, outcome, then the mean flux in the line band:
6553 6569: 0.06 mag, 29.9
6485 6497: 0.02 mag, 31.2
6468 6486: -0.02 mag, 32.2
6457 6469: -0.01 mag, 31.8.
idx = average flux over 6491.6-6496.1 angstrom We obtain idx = 29.1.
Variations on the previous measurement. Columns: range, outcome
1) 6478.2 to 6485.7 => 32.3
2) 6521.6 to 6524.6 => 32.8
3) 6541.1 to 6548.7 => 32.1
